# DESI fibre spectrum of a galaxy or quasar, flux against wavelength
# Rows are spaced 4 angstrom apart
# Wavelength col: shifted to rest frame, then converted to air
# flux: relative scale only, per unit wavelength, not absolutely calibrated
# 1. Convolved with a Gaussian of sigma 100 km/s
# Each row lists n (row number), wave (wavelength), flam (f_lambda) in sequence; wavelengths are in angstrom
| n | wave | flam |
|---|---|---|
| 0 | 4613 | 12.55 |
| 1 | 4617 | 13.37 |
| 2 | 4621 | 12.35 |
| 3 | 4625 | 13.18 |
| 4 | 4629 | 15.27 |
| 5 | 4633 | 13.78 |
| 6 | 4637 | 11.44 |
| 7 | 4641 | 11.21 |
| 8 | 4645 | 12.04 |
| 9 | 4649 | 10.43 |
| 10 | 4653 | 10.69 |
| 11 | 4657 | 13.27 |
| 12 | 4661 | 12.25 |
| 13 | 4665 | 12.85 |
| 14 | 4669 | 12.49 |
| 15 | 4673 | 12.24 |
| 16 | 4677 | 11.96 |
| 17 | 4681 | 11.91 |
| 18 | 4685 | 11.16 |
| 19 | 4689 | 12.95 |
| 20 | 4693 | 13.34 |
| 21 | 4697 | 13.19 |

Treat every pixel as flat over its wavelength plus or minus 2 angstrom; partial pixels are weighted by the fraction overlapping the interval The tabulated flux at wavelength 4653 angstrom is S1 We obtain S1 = 10.69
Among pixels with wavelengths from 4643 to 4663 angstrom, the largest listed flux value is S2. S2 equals 13.27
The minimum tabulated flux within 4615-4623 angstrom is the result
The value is 12.35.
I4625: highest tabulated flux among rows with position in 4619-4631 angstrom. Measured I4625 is 15.27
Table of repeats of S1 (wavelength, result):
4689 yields 12.95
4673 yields 12.24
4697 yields 13.19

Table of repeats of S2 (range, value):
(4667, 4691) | 12.95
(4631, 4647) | 13.78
